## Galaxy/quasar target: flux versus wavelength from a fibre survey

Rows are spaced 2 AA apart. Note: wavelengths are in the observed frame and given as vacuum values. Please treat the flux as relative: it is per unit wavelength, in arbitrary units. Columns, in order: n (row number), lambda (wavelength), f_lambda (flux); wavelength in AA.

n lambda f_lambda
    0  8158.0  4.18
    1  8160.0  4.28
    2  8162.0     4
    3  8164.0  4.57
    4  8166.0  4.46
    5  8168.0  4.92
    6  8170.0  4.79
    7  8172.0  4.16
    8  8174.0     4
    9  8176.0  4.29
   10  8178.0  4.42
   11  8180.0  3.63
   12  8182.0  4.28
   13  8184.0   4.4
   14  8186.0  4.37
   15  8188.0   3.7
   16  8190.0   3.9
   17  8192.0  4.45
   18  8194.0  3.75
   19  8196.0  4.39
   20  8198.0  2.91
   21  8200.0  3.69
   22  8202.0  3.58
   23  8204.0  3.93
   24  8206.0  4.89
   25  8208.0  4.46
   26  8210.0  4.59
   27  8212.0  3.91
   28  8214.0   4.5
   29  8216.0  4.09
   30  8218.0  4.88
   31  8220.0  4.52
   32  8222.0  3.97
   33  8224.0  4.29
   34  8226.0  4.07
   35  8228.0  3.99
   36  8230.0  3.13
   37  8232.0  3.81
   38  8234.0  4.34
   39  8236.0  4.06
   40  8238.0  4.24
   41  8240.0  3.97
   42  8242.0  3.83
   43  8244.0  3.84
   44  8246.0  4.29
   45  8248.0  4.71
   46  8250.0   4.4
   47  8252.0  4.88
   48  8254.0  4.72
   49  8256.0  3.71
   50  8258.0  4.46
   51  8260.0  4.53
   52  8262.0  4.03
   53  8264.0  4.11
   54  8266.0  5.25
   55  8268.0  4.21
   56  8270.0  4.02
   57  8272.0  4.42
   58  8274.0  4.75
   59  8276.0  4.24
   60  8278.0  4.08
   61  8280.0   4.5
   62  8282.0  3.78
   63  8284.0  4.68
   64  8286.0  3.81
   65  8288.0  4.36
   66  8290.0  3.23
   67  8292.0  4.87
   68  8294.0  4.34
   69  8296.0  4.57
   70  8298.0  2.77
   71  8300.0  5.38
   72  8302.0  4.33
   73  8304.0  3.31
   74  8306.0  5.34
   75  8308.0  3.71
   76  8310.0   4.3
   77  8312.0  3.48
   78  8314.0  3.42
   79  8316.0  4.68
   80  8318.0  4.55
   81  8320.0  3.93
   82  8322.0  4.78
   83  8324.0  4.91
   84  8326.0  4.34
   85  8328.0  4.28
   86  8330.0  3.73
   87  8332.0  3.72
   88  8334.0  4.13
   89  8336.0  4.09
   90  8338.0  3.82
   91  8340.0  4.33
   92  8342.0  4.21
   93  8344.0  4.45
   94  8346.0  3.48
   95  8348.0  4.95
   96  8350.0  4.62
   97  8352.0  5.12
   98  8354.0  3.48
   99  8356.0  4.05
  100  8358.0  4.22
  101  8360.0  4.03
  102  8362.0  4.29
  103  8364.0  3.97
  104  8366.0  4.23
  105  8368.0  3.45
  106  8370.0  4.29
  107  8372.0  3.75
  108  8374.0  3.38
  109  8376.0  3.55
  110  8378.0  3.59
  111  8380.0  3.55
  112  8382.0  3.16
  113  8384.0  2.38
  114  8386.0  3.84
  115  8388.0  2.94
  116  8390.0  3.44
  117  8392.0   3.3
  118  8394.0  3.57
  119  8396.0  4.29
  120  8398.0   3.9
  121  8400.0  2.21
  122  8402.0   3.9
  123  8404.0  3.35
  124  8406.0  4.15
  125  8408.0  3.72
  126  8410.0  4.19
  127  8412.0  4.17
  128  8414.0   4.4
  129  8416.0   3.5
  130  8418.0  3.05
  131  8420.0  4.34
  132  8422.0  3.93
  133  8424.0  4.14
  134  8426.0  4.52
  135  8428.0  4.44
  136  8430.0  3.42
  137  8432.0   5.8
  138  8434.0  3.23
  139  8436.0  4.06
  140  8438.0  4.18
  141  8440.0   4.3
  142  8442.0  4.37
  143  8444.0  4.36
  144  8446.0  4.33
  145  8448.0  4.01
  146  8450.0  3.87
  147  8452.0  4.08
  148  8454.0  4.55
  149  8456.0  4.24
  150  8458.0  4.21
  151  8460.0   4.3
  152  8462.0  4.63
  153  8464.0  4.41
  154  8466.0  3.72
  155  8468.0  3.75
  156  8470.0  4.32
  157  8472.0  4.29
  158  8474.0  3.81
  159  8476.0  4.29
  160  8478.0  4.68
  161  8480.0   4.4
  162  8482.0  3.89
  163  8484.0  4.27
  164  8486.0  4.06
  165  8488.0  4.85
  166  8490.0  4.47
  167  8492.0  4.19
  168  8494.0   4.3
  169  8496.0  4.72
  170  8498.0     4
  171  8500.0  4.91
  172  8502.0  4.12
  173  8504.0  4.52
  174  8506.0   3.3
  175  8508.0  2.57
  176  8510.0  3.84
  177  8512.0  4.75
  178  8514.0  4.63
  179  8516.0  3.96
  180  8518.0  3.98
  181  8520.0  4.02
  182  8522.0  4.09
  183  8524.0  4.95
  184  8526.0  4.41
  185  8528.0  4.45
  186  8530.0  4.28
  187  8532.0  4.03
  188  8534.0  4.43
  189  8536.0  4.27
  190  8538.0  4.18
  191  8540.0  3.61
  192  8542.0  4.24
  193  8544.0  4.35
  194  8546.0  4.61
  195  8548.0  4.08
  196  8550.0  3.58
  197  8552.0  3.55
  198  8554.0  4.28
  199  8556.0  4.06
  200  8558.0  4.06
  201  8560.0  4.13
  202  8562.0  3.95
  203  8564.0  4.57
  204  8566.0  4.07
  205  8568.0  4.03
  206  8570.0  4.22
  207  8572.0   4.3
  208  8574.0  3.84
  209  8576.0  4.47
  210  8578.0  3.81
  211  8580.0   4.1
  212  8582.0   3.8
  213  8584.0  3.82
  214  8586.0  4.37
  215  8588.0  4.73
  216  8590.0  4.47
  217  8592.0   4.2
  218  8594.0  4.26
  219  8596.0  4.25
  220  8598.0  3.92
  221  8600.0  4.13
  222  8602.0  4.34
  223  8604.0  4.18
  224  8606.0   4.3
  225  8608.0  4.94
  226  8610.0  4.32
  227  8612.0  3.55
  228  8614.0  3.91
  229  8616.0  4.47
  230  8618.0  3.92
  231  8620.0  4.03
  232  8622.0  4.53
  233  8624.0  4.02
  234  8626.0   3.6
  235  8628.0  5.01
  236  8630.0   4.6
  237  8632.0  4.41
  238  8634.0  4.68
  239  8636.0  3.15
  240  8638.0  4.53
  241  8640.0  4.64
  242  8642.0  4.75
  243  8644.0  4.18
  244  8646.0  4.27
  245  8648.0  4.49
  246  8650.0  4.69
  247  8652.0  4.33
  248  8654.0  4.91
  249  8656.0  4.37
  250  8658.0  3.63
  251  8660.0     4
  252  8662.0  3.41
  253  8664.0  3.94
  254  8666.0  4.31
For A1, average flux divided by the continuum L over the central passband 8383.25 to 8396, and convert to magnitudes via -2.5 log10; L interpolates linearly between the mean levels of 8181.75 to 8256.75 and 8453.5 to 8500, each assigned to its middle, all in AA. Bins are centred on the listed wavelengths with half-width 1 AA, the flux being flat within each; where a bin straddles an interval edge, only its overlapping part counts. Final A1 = 0.26 mag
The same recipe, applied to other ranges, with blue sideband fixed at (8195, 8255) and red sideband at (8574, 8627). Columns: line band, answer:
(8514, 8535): -0.03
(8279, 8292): 0.01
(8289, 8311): -0.01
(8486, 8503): -0.07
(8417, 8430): 0.04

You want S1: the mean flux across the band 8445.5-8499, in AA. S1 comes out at 4.25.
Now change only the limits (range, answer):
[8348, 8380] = 4.02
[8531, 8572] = 4.12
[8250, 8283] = 4.36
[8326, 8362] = 4.17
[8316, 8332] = 4.34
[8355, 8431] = 3.75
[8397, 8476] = 4.06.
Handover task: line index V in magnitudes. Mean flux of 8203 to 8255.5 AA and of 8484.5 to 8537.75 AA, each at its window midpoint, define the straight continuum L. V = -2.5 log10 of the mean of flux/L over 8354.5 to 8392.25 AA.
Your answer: 0.16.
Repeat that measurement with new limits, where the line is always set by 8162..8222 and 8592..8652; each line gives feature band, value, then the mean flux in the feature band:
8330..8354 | 0.01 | 4.21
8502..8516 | 0.08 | 3.95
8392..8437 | 0.09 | 3.91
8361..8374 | 0.08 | 3.95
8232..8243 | 0.04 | 4.06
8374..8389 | 0.27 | 3.29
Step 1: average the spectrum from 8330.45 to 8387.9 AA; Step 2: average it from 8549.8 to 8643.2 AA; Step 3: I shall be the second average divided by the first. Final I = 1.1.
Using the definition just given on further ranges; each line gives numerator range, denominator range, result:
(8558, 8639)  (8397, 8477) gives 1.03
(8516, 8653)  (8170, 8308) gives 1.00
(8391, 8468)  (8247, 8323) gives 0.94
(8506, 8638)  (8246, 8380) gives 0.99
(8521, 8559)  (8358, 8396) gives 1.15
